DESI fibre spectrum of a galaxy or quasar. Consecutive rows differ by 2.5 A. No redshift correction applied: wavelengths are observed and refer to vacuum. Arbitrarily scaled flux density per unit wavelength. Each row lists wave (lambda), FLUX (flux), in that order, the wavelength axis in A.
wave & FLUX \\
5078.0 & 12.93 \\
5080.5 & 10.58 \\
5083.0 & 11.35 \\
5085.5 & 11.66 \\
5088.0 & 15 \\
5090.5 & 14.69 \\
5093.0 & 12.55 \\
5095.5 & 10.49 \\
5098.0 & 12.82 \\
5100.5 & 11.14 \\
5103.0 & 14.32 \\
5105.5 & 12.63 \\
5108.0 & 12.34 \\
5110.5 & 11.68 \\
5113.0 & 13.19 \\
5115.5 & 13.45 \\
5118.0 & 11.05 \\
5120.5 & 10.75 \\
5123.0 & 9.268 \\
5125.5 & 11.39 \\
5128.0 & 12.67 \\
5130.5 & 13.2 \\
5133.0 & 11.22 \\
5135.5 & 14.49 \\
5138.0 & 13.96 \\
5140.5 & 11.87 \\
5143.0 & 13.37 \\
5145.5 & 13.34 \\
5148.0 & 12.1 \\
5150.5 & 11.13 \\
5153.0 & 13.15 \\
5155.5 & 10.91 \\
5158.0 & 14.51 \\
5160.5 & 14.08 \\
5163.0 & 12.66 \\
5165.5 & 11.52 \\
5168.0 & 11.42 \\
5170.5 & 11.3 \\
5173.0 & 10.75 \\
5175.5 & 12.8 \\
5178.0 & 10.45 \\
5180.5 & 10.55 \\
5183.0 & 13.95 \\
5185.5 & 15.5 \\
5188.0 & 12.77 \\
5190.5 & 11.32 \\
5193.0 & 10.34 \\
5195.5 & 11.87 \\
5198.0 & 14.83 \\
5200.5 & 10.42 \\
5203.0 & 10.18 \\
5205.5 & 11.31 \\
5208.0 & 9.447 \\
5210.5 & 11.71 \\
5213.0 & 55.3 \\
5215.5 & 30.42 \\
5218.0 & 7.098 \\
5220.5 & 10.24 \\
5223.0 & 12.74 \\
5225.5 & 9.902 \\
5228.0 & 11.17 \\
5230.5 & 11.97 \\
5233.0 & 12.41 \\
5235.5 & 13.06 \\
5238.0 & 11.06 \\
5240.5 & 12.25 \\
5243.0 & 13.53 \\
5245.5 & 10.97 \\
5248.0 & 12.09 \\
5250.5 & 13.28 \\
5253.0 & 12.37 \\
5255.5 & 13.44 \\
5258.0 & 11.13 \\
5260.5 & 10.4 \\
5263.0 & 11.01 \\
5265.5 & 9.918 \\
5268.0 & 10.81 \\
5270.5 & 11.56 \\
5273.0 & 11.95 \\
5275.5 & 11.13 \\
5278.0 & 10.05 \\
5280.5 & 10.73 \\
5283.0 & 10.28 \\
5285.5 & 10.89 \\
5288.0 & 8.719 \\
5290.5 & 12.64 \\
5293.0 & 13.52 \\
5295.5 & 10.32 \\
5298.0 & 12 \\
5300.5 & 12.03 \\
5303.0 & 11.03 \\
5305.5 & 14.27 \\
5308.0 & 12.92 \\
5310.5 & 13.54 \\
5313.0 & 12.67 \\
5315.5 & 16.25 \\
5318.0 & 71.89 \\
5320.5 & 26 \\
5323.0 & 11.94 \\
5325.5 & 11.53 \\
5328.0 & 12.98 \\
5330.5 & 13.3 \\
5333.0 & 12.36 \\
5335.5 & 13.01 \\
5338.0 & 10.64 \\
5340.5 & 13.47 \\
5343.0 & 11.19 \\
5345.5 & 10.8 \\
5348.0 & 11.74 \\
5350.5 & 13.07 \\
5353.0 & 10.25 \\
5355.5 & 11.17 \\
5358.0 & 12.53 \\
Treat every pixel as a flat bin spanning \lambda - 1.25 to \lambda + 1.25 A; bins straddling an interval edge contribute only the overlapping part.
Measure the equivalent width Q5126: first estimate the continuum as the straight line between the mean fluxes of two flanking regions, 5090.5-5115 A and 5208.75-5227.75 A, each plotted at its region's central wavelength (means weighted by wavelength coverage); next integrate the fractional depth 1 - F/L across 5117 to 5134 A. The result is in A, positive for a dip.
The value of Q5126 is 3.0 A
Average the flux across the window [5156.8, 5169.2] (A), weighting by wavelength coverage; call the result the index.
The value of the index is 12.8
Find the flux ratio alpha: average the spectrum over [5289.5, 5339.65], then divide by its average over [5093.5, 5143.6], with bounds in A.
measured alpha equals 1.33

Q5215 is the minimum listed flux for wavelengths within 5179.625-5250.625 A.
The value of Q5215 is 7.098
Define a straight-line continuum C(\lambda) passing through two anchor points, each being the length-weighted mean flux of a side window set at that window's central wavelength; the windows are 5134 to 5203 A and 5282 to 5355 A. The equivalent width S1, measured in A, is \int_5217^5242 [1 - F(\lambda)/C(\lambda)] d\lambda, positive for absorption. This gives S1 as 3.9 A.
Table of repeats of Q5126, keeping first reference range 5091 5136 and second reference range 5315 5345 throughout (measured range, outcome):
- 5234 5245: 2.4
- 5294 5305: 3.8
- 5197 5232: -0.8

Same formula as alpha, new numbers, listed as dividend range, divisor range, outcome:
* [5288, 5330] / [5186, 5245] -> 1.20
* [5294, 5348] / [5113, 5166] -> 1.27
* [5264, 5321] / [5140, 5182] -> 1.22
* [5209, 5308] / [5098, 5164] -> 1.05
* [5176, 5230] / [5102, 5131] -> 1.18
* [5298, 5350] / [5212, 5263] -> 1.11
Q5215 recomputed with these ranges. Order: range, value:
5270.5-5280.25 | 10.05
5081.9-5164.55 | 9.268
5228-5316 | 8.719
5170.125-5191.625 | 10.45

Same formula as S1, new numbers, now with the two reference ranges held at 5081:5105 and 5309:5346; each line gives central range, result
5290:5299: 2.55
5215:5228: 2.07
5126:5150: 1.31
